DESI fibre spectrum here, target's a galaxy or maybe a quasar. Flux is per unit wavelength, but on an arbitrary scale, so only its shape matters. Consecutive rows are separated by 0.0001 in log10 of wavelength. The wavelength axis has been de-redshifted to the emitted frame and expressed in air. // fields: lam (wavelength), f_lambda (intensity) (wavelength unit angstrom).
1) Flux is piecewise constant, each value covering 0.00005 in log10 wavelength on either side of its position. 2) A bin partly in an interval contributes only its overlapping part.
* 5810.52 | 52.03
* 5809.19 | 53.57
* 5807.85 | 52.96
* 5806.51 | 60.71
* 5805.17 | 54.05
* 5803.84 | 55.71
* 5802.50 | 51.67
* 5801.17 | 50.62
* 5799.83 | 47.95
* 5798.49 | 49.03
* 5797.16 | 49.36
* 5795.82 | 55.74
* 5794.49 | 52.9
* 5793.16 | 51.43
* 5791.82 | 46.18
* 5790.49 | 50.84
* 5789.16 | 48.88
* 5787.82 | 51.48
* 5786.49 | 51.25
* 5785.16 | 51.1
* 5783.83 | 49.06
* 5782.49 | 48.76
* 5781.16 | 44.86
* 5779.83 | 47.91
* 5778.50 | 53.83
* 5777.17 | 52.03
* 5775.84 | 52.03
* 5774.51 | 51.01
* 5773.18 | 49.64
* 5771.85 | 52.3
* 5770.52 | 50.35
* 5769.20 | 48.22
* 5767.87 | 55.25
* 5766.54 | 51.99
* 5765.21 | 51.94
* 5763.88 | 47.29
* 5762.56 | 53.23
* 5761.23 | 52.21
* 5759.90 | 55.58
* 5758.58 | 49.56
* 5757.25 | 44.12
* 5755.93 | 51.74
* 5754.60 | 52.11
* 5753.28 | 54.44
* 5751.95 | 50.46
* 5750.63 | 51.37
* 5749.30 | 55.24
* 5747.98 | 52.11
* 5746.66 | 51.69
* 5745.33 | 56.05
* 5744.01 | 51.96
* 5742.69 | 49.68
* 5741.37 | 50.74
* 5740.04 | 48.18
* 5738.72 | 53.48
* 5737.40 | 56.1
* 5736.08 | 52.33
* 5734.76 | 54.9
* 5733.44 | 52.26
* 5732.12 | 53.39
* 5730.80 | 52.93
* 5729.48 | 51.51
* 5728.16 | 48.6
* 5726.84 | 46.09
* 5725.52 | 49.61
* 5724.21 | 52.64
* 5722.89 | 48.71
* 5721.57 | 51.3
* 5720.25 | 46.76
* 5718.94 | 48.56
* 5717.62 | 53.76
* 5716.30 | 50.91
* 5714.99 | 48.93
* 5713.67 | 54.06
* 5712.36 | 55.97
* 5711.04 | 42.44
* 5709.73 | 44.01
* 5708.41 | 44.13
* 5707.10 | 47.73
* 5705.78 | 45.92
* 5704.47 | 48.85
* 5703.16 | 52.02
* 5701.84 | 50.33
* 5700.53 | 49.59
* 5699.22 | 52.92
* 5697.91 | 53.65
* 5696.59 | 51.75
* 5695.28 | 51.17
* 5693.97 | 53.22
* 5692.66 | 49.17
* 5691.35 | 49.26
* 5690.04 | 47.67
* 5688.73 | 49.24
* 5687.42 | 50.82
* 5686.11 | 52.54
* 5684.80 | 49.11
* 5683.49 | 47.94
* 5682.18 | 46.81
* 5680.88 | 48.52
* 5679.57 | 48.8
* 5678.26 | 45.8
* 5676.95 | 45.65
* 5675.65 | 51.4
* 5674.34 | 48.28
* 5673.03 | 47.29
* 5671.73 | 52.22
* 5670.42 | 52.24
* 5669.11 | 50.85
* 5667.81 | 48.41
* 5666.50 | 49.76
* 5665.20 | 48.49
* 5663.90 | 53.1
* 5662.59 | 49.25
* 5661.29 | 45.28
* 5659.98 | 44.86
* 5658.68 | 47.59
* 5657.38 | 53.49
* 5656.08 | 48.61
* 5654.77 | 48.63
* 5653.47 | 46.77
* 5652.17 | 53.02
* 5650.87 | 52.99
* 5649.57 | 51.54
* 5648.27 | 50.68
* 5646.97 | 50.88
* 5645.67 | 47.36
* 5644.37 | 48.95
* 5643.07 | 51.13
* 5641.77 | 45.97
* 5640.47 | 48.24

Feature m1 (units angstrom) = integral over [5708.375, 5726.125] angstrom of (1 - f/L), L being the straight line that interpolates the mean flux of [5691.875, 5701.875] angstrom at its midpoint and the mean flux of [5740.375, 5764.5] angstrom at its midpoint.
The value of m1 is 0.7 angstrom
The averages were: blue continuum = 51.5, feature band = 49.6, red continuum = 51.6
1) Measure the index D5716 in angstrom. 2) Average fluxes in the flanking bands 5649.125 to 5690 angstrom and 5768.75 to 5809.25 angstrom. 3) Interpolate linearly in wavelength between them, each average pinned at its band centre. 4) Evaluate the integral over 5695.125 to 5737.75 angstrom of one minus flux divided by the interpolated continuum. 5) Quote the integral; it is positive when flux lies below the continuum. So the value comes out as -0.3 angstrom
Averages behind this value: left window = 49.3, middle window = 50.4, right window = 51.1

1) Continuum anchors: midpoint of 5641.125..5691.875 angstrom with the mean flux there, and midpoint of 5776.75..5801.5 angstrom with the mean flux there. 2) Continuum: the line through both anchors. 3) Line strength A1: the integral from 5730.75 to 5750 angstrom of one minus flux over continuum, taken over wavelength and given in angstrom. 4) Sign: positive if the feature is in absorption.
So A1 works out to -1.1 angstrom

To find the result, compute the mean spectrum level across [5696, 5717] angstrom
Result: 49.6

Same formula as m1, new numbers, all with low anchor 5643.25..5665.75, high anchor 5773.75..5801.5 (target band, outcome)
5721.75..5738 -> -0.5 angstrom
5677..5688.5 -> 0.2 angstrom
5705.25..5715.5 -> 0.4 angstrom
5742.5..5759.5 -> -0.5 angstrom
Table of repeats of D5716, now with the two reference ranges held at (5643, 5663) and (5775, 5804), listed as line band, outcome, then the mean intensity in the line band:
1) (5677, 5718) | 0.2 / 49.5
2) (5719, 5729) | 0.2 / 49.1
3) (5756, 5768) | -0.2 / 51.1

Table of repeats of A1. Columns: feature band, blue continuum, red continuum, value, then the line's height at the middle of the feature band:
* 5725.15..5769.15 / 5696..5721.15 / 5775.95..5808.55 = -1.2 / 50.3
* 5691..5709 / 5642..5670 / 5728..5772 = 0.2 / 50.7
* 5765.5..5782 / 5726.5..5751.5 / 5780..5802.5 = 0.0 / 50.7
